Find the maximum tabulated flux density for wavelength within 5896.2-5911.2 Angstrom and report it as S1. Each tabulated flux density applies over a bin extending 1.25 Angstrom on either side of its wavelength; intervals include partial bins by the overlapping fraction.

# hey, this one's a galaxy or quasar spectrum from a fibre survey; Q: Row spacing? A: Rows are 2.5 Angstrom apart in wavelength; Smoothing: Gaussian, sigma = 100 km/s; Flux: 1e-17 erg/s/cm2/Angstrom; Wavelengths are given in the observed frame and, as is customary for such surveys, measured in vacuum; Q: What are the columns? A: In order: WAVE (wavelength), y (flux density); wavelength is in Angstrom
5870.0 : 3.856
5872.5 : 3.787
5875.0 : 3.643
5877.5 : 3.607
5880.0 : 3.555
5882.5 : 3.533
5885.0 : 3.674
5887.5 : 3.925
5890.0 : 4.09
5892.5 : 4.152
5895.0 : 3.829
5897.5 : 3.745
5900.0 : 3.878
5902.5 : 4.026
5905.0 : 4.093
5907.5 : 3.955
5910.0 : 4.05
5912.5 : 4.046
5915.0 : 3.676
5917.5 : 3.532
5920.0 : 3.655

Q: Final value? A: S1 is 4.093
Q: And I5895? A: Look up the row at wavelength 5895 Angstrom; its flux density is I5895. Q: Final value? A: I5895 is 3.829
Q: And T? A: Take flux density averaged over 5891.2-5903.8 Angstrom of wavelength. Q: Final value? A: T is 3.93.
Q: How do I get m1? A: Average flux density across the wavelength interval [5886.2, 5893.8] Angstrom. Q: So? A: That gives 4.05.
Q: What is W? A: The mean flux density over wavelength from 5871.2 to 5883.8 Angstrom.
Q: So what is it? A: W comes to 3.63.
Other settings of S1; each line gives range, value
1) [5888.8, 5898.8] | 4.152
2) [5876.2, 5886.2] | 3.674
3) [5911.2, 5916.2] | 4.046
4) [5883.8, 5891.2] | 4.09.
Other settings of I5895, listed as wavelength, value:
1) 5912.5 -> 4.046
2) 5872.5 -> 3.787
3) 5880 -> 3.555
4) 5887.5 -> 3.925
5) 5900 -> 3.878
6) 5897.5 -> 3.745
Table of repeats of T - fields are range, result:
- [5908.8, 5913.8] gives 4.04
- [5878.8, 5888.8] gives 3.67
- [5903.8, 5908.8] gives 4.02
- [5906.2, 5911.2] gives 4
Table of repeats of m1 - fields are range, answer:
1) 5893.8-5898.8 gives 3.79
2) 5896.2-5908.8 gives 3.94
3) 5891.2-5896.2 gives 3.99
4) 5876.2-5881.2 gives 3.58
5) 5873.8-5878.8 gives 3.62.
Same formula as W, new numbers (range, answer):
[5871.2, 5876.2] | 3.72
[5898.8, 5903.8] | 3.95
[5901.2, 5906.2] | 4.06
